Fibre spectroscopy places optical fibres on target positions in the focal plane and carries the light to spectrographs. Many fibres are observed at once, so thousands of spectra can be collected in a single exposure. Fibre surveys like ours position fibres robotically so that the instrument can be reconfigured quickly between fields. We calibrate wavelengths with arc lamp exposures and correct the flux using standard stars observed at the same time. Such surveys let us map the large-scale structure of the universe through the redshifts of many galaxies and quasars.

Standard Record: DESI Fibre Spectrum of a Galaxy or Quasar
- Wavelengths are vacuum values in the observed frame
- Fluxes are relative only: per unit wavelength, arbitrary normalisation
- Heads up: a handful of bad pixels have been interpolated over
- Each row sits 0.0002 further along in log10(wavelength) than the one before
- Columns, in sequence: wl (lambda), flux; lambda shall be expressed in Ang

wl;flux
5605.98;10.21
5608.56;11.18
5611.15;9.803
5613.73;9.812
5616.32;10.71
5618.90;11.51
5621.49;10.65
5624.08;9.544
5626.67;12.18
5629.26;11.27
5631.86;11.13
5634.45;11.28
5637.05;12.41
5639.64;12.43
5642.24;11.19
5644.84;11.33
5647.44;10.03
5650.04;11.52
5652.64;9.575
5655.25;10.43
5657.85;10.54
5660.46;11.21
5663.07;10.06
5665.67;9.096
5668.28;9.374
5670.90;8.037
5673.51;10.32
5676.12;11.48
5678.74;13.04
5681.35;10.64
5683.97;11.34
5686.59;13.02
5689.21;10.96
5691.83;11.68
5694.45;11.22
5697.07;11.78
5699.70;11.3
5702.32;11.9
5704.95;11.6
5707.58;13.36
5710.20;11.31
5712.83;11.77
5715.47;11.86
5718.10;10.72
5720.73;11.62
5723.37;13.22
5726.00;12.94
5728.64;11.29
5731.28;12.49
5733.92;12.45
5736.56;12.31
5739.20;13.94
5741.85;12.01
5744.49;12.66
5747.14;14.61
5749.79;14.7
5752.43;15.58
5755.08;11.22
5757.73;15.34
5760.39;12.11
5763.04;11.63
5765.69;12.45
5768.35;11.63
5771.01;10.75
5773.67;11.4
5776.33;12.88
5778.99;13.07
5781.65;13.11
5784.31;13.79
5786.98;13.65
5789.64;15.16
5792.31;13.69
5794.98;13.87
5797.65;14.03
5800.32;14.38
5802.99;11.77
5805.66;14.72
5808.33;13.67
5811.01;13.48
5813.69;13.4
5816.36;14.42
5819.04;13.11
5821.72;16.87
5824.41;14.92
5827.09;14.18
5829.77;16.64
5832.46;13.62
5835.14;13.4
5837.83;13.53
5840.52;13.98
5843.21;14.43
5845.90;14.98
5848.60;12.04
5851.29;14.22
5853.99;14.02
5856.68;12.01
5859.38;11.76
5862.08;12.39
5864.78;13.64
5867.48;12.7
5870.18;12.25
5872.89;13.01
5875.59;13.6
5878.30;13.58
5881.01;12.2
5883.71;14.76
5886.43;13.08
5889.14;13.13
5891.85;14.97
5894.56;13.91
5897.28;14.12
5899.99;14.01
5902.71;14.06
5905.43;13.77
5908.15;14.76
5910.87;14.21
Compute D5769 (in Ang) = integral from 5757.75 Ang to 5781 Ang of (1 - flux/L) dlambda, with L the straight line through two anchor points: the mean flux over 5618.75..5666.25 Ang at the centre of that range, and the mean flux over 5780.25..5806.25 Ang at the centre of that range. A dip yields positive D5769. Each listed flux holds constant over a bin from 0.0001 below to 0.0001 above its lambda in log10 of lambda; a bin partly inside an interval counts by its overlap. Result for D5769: 2.0 Ang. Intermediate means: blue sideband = 10.9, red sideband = 13.8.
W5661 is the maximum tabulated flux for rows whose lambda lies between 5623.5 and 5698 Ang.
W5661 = 13.04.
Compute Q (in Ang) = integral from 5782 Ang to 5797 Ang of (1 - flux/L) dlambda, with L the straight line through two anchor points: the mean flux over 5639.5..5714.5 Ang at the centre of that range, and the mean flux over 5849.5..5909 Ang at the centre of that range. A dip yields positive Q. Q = -1.92 Ang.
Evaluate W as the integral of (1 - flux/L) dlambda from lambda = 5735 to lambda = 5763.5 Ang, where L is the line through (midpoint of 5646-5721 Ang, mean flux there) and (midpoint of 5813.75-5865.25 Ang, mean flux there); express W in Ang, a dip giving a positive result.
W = -2.5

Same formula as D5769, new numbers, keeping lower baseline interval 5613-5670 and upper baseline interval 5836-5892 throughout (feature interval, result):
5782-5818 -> -3.6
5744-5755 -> -2.0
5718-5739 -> -1.0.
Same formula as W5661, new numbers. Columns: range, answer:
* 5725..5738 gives 12.94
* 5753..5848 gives 16.87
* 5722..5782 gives 15.58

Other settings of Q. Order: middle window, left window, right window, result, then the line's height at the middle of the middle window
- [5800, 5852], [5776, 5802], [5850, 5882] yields -2.7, 13.4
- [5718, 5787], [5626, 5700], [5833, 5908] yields -3.8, 12.1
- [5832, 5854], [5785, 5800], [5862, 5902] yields -0.1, 13.7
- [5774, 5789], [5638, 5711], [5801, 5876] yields -0.6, 12.8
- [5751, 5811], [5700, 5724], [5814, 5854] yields 0.2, 13.2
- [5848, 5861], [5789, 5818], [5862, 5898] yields 0.7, 13.5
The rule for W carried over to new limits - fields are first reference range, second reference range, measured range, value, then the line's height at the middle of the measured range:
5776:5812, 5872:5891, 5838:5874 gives 0.7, 13.5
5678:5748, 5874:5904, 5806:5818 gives -0.7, 13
